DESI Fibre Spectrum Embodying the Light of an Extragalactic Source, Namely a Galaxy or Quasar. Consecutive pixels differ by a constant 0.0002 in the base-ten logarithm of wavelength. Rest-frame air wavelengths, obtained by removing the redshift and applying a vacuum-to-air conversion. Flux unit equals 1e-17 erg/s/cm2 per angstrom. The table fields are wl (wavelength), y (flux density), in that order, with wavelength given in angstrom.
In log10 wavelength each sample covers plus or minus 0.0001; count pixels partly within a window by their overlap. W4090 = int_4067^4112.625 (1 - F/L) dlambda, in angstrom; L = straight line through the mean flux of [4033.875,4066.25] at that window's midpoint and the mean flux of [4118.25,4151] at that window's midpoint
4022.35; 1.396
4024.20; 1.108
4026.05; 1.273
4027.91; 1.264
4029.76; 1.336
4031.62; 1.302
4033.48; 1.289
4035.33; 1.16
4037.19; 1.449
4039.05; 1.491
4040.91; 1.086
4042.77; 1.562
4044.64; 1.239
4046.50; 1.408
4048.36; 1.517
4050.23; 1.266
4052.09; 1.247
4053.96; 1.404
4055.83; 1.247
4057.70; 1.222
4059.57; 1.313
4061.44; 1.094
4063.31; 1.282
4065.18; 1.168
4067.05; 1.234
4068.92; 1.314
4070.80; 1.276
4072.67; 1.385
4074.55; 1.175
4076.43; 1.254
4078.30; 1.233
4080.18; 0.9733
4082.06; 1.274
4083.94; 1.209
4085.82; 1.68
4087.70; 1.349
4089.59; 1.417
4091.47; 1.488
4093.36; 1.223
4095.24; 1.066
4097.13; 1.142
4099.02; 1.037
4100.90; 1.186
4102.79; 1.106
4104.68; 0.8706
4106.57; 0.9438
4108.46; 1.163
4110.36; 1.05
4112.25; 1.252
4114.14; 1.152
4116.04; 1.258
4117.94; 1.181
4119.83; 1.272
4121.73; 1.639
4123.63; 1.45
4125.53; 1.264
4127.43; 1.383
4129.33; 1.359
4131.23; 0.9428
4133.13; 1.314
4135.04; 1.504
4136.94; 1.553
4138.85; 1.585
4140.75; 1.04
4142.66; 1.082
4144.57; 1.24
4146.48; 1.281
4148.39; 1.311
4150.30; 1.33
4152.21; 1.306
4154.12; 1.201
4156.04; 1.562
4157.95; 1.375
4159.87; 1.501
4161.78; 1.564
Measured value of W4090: 3.5 angstrom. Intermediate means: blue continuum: 1.3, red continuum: 1.32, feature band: 1.21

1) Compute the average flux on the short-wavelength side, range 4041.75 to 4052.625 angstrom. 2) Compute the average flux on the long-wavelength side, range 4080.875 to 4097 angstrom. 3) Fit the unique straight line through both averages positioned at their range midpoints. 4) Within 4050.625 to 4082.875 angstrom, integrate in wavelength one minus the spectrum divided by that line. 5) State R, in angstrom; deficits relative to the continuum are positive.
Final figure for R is 2.6 angstrom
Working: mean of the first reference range 1.38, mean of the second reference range 1.32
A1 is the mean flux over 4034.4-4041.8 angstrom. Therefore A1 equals 1.3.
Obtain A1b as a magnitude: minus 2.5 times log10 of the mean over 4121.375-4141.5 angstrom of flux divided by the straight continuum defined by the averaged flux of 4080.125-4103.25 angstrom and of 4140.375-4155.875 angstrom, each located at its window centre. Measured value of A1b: -0.09 mag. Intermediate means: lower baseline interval 1.26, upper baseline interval 1.25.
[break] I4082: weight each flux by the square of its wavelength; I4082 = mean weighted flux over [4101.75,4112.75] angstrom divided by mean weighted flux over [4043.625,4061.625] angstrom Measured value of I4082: 0.83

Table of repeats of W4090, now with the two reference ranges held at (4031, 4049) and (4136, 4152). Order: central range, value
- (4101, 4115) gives 2.5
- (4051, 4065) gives 0.9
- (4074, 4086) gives 0.9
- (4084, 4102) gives 0.6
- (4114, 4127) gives -0.2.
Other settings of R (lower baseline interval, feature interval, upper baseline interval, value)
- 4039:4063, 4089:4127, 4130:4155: 2.49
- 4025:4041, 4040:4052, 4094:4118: -0.67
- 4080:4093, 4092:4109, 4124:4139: 3.34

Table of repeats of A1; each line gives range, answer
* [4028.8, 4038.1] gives 1.31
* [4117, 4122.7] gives 1.37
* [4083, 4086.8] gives 1.44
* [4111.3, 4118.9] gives 1.21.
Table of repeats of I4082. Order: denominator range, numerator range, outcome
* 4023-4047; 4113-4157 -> 1.06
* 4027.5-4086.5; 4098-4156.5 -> 1.00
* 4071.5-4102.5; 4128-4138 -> 1.09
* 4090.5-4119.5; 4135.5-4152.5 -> 1.17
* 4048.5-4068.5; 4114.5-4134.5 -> 1.07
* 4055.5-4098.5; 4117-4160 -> 1.09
